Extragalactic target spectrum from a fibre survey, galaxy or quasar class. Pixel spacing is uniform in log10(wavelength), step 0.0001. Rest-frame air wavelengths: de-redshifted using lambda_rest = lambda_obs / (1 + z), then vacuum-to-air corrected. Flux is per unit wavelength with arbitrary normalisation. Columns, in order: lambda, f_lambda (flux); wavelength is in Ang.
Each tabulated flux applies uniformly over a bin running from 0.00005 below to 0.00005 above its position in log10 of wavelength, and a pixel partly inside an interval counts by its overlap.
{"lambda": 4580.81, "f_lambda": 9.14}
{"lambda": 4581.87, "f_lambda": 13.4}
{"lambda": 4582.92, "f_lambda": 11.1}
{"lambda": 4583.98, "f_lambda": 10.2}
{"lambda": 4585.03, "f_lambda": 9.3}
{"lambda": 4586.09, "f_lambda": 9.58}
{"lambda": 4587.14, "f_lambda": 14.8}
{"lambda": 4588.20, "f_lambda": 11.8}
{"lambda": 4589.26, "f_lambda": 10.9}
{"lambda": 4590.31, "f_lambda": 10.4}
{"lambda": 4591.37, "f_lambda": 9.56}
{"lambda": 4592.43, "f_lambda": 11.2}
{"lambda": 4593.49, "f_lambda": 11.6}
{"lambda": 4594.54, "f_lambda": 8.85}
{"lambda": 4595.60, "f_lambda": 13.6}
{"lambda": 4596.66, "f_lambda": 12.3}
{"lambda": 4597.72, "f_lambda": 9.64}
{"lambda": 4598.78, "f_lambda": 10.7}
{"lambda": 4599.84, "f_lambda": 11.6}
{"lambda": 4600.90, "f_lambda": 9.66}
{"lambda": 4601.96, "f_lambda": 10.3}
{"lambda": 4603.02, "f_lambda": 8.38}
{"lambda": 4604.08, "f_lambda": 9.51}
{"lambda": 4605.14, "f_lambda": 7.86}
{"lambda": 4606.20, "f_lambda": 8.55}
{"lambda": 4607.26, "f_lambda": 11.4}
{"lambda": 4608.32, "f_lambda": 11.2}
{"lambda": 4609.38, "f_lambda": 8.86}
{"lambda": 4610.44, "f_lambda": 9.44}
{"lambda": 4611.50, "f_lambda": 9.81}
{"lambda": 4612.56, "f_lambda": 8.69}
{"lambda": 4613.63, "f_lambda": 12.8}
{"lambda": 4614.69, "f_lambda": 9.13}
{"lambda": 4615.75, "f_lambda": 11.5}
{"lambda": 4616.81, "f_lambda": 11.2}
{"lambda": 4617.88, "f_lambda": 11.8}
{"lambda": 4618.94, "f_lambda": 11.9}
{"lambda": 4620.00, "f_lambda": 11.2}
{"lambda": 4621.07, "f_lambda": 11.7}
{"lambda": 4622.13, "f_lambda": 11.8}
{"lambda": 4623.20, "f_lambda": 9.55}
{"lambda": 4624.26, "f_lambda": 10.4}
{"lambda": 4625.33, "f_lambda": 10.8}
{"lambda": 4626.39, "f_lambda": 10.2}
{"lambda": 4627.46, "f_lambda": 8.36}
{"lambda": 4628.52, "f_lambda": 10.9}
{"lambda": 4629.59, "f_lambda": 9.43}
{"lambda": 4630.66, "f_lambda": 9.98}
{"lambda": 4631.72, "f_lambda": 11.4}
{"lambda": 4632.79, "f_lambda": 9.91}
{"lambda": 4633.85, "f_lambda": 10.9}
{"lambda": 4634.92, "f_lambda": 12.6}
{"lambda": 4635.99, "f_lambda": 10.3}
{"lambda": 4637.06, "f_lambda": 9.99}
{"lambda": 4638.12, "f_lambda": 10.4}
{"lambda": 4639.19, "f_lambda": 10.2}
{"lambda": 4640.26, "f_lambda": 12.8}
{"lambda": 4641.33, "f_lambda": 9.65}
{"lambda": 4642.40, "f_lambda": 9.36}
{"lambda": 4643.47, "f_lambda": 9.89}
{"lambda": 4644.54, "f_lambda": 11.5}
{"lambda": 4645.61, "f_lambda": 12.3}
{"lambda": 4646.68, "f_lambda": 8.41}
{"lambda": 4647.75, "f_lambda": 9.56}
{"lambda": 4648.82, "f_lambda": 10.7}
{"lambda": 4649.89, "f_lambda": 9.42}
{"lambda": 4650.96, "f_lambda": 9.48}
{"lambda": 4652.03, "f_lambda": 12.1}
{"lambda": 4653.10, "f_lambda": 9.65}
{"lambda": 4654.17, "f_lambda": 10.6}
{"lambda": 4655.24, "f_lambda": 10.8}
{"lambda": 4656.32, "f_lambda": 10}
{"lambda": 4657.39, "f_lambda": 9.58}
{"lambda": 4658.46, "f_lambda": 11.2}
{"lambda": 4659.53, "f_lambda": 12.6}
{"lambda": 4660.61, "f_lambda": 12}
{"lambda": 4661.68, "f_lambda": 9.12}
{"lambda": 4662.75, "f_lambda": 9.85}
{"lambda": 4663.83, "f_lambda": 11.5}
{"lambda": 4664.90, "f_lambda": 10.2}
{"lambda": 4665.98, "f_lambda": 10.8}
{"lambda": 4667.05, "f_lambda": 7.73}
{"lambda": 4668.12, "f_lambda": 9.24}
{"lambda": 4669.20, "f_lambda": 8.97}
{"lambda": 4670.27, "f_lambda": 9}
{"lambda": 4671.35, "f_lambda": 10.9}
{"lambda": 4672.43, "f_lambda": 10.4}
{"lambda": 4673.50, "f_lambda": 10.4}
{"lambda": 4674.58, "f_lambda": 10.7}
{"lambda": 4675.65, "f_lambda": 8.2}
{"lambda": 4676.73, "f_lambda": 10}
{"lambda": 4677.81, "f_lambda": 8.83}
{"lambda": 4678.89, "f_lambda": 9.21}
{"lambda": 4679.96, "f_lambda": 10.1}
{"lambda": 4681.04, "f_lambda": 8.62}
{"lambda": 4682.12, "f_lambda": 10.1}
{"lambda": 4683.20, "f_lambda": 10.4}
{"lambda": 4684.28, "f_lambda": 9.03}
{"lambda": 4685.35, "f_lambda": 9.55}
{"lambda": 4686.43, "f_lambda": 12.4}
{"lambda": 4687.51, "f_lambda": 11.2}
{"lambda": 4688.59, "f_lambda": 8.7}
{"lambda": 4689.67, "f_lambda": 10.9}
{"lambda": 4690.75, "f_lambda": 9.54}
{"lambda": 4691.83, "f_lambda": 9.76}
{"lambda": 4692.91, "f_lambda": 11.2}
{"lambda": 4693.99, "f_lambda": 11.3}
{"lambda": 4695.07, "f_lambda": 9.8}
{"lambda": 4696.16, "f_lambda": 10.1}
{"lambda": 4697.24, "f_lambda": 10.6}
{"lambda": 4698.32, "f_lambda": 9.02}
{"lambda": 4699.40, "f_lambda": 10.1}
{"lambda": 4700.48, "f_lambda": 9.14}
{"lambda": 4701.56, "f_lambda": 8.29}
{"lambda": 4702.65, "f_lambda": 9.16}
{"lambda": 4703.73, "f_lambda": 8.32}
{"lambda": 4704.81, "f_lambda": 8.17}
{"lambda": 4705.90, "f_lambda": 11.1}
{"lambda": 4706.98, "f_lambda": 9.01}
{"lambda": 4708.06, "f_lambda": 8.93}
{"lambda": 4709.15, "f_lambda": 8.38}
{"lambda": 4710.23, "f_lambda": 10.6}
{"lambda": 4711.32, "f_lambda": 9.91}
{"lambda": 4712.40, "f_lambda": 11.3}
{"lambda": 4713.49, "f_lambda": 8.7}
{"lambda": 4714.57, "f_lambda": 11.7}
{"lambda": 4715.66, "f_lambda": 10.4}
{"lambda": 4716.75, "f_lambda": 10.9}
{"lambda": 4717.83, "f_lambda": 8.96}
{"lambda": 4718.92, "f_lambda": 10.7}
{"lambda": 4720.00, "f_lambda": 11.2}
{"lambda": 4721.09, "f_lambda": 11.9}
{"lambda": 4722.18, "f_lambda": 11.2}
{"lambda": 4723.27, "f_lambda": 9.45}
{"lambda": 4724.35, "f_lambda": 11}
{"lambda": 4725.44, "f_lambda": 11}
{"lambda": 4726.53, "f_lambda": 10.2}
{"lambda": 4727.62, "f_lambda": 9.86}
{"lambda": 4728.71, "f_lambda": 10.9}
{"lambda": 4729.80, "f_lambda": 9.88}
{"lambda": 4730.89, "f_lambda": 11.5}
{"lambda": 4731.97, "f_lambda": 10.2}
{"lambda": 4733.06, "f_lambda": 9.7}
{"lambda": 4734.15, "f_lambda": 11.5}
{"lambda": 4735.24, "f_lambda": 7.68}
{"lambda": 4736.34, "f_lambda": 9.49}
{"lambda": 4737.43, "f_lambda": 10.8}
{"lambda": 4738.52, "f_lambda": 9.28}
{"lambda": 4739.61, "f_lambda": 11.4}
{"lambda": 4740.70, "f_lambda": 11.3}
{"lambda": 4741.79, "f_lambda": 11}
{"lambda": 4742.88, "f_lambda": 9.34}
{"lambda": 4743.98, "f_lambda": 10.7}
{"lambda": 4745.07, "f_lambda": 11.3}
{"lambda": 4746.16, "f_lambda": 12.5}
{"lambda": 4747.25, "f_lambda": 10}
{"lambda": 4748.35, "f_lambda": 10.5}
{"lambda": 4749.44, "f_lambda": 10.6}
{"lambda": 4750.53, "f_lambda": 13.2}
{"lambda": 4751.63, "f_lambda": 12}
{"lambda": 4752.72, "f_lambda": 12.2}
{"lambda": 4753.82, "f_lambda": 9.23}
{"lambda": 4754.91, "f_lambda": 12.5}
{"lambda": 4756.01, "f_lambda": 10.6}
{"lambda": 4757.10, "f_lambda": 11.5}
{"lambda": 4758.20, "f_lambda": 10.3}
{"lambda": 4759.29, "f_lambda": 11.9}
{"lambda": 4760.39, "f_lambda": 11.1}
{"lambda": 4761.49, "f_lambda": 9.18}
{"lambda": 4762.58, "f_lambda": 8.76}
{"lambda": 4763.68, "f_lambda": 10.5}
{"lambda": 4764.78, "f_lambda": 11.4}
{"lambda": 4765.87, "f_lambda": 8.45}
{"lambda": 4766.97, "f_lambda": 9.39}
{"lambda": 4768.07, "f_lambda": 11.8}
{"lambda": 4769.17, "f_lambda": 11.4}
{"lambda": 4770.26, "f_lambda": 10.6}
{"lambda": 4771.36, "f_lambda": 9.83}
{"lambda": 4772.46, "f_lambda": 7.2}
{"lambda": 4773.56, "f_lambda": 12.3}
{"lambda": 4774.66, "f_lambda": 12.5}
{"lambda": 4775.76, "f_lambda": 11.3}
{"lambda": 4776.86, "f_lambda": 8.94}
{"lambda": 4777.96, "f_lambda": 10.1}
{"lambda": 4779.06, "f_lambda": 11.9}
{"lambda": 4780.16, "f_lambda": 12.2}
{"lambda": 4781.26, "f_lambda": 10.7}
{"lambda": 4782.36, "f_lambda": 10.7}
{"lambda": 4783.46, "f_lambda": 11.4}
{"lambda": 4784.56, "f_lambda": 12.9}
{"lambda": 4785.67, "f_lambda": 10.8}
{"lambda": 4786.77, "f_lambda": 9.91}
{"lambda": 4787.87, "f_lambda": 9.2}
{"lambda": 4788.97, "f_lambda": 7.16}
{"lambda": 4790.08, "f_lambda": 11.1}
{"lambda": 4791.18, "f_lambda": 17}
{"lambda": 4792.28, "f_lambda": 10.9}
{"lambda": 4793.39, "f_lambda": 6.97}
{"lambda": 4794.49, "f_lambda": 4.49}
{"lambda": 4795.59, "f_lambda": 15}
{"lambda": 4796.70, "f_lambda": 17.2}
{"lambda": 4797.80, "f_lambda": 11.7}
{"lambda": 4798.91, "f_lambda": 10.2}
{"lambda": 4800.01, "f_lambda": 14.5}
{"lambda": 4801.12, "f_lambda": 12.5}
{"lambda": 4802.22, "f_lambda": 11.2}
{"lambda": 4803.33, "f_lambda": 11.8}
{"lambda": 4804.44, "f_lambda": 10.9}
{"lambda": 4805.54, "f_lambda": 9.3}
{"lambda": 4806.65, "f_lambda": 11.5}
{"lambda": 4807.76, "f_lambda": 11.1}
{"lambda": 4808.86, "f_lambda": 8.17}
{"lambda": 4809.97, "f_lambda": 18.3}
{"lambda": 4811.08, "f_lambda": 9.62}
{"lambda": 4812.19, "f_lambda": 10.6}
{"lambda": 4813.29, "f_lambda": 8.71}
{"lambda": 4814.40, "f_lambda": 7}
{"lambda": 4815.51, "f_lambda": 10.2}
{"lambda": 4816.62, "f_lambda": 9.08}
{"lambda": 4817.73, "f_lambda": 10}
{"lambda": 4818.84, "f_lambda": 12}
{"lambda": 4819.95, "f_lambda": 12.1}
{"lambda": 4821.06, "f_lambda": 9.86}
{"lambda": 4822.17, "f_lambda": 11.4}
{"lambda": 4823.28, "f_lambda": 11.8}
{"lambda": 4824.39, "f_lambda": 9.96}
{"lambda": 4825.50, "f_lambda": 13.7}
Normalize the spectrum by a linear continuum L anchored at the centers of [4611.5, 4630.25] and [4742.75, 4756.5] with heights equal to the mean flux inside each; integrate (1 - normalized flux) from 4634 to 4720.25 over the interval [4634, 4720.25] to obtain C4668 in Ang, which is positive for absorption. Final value 6.2 Ang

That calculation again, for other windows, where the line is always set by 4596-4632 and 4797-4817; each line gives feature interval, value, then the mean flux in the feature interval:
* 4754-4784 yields 0.6 Ang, 10.7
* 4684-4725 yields 2.3 Ang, 10.1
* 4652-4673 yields 0.5 Ang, 10.3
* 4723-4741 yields 0.8 Ang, 10.3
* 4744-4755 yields -0.5 Ang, 11.3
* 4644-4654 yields 0.1 Ang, 10.4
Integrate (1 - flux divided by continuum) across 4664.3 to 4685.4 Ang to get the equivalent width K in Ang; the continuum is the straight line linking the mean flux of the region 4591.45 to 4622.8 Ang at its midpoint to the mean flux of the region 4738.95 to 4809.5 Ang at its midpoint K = 2.1 Ang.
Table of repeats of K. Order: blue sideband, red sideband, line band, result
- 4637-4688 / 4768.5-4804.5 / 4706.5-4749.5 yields 1.2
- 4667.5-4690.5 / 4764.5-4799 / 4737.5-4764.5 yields -0.9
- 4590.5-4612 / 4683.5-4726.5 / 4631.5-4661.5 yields -1.3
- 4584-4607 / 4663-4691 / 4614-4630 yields -0.6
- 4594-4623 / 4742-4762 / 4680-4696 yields 0.9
